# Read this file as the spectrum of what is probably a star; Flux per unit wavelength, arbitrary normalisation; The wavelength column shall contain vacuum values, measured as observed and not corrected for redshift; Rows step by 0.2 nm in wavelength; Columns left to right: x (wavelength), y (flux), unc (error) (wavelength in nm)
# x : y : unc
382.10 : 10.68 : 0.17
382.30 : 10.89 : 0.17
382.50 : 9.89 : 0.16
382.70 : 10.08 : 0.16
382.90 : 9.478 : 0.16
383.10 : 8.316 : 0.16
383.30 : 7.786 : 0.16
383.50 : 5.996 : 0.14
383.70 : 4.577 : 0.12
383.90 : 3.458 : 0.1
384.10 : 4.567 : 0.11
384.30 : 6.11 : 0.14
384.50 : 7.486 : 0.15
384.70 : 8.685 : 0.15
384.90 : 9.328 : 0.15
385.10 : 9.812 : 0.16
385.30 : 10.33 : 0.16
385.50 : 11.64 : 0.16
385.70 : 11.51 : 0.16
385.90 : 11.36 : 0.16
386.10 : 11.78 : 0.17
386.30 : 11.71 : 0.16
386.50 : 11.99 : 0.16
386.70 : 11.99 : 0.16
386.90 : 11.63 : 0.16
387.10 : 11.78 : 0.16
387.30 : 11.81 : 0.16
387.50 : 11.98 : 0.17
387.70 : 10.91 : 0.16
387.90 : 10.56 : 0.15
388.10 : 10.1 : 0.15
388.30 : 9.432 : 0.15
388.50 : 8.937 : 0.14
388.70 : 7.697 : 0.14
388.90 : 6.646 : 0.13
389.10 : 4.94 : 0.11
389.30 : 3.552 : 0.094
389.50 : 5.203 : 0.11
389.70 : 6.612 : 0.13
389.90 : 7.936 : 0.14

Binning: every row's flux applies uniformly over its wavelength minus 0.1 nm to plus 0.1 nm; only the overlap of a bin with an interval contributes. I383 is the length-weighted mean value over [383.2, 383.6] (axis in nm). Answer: 6.89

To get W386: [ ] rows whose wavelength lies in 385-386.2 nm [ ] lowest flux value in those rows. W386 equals 9.812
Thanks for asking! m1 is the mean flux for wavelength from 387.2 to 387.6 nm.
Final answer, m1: 11.9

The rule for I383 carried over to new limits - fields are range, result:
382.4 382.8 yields 9.99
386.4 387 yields 11.9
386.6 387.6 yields 11.8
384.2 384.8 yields 7.43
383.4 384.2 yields 4.65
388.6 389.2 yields 6.43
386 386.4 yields 11.7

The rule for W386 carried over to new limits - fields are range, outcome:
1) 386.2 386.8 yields 11.71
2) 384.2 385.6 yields 6.11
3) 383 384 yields 3.458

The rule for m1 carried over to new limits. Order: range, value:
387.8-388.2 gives 10.3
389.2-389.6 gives 4.38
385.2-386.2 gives 11.3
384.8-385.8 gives 10.5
